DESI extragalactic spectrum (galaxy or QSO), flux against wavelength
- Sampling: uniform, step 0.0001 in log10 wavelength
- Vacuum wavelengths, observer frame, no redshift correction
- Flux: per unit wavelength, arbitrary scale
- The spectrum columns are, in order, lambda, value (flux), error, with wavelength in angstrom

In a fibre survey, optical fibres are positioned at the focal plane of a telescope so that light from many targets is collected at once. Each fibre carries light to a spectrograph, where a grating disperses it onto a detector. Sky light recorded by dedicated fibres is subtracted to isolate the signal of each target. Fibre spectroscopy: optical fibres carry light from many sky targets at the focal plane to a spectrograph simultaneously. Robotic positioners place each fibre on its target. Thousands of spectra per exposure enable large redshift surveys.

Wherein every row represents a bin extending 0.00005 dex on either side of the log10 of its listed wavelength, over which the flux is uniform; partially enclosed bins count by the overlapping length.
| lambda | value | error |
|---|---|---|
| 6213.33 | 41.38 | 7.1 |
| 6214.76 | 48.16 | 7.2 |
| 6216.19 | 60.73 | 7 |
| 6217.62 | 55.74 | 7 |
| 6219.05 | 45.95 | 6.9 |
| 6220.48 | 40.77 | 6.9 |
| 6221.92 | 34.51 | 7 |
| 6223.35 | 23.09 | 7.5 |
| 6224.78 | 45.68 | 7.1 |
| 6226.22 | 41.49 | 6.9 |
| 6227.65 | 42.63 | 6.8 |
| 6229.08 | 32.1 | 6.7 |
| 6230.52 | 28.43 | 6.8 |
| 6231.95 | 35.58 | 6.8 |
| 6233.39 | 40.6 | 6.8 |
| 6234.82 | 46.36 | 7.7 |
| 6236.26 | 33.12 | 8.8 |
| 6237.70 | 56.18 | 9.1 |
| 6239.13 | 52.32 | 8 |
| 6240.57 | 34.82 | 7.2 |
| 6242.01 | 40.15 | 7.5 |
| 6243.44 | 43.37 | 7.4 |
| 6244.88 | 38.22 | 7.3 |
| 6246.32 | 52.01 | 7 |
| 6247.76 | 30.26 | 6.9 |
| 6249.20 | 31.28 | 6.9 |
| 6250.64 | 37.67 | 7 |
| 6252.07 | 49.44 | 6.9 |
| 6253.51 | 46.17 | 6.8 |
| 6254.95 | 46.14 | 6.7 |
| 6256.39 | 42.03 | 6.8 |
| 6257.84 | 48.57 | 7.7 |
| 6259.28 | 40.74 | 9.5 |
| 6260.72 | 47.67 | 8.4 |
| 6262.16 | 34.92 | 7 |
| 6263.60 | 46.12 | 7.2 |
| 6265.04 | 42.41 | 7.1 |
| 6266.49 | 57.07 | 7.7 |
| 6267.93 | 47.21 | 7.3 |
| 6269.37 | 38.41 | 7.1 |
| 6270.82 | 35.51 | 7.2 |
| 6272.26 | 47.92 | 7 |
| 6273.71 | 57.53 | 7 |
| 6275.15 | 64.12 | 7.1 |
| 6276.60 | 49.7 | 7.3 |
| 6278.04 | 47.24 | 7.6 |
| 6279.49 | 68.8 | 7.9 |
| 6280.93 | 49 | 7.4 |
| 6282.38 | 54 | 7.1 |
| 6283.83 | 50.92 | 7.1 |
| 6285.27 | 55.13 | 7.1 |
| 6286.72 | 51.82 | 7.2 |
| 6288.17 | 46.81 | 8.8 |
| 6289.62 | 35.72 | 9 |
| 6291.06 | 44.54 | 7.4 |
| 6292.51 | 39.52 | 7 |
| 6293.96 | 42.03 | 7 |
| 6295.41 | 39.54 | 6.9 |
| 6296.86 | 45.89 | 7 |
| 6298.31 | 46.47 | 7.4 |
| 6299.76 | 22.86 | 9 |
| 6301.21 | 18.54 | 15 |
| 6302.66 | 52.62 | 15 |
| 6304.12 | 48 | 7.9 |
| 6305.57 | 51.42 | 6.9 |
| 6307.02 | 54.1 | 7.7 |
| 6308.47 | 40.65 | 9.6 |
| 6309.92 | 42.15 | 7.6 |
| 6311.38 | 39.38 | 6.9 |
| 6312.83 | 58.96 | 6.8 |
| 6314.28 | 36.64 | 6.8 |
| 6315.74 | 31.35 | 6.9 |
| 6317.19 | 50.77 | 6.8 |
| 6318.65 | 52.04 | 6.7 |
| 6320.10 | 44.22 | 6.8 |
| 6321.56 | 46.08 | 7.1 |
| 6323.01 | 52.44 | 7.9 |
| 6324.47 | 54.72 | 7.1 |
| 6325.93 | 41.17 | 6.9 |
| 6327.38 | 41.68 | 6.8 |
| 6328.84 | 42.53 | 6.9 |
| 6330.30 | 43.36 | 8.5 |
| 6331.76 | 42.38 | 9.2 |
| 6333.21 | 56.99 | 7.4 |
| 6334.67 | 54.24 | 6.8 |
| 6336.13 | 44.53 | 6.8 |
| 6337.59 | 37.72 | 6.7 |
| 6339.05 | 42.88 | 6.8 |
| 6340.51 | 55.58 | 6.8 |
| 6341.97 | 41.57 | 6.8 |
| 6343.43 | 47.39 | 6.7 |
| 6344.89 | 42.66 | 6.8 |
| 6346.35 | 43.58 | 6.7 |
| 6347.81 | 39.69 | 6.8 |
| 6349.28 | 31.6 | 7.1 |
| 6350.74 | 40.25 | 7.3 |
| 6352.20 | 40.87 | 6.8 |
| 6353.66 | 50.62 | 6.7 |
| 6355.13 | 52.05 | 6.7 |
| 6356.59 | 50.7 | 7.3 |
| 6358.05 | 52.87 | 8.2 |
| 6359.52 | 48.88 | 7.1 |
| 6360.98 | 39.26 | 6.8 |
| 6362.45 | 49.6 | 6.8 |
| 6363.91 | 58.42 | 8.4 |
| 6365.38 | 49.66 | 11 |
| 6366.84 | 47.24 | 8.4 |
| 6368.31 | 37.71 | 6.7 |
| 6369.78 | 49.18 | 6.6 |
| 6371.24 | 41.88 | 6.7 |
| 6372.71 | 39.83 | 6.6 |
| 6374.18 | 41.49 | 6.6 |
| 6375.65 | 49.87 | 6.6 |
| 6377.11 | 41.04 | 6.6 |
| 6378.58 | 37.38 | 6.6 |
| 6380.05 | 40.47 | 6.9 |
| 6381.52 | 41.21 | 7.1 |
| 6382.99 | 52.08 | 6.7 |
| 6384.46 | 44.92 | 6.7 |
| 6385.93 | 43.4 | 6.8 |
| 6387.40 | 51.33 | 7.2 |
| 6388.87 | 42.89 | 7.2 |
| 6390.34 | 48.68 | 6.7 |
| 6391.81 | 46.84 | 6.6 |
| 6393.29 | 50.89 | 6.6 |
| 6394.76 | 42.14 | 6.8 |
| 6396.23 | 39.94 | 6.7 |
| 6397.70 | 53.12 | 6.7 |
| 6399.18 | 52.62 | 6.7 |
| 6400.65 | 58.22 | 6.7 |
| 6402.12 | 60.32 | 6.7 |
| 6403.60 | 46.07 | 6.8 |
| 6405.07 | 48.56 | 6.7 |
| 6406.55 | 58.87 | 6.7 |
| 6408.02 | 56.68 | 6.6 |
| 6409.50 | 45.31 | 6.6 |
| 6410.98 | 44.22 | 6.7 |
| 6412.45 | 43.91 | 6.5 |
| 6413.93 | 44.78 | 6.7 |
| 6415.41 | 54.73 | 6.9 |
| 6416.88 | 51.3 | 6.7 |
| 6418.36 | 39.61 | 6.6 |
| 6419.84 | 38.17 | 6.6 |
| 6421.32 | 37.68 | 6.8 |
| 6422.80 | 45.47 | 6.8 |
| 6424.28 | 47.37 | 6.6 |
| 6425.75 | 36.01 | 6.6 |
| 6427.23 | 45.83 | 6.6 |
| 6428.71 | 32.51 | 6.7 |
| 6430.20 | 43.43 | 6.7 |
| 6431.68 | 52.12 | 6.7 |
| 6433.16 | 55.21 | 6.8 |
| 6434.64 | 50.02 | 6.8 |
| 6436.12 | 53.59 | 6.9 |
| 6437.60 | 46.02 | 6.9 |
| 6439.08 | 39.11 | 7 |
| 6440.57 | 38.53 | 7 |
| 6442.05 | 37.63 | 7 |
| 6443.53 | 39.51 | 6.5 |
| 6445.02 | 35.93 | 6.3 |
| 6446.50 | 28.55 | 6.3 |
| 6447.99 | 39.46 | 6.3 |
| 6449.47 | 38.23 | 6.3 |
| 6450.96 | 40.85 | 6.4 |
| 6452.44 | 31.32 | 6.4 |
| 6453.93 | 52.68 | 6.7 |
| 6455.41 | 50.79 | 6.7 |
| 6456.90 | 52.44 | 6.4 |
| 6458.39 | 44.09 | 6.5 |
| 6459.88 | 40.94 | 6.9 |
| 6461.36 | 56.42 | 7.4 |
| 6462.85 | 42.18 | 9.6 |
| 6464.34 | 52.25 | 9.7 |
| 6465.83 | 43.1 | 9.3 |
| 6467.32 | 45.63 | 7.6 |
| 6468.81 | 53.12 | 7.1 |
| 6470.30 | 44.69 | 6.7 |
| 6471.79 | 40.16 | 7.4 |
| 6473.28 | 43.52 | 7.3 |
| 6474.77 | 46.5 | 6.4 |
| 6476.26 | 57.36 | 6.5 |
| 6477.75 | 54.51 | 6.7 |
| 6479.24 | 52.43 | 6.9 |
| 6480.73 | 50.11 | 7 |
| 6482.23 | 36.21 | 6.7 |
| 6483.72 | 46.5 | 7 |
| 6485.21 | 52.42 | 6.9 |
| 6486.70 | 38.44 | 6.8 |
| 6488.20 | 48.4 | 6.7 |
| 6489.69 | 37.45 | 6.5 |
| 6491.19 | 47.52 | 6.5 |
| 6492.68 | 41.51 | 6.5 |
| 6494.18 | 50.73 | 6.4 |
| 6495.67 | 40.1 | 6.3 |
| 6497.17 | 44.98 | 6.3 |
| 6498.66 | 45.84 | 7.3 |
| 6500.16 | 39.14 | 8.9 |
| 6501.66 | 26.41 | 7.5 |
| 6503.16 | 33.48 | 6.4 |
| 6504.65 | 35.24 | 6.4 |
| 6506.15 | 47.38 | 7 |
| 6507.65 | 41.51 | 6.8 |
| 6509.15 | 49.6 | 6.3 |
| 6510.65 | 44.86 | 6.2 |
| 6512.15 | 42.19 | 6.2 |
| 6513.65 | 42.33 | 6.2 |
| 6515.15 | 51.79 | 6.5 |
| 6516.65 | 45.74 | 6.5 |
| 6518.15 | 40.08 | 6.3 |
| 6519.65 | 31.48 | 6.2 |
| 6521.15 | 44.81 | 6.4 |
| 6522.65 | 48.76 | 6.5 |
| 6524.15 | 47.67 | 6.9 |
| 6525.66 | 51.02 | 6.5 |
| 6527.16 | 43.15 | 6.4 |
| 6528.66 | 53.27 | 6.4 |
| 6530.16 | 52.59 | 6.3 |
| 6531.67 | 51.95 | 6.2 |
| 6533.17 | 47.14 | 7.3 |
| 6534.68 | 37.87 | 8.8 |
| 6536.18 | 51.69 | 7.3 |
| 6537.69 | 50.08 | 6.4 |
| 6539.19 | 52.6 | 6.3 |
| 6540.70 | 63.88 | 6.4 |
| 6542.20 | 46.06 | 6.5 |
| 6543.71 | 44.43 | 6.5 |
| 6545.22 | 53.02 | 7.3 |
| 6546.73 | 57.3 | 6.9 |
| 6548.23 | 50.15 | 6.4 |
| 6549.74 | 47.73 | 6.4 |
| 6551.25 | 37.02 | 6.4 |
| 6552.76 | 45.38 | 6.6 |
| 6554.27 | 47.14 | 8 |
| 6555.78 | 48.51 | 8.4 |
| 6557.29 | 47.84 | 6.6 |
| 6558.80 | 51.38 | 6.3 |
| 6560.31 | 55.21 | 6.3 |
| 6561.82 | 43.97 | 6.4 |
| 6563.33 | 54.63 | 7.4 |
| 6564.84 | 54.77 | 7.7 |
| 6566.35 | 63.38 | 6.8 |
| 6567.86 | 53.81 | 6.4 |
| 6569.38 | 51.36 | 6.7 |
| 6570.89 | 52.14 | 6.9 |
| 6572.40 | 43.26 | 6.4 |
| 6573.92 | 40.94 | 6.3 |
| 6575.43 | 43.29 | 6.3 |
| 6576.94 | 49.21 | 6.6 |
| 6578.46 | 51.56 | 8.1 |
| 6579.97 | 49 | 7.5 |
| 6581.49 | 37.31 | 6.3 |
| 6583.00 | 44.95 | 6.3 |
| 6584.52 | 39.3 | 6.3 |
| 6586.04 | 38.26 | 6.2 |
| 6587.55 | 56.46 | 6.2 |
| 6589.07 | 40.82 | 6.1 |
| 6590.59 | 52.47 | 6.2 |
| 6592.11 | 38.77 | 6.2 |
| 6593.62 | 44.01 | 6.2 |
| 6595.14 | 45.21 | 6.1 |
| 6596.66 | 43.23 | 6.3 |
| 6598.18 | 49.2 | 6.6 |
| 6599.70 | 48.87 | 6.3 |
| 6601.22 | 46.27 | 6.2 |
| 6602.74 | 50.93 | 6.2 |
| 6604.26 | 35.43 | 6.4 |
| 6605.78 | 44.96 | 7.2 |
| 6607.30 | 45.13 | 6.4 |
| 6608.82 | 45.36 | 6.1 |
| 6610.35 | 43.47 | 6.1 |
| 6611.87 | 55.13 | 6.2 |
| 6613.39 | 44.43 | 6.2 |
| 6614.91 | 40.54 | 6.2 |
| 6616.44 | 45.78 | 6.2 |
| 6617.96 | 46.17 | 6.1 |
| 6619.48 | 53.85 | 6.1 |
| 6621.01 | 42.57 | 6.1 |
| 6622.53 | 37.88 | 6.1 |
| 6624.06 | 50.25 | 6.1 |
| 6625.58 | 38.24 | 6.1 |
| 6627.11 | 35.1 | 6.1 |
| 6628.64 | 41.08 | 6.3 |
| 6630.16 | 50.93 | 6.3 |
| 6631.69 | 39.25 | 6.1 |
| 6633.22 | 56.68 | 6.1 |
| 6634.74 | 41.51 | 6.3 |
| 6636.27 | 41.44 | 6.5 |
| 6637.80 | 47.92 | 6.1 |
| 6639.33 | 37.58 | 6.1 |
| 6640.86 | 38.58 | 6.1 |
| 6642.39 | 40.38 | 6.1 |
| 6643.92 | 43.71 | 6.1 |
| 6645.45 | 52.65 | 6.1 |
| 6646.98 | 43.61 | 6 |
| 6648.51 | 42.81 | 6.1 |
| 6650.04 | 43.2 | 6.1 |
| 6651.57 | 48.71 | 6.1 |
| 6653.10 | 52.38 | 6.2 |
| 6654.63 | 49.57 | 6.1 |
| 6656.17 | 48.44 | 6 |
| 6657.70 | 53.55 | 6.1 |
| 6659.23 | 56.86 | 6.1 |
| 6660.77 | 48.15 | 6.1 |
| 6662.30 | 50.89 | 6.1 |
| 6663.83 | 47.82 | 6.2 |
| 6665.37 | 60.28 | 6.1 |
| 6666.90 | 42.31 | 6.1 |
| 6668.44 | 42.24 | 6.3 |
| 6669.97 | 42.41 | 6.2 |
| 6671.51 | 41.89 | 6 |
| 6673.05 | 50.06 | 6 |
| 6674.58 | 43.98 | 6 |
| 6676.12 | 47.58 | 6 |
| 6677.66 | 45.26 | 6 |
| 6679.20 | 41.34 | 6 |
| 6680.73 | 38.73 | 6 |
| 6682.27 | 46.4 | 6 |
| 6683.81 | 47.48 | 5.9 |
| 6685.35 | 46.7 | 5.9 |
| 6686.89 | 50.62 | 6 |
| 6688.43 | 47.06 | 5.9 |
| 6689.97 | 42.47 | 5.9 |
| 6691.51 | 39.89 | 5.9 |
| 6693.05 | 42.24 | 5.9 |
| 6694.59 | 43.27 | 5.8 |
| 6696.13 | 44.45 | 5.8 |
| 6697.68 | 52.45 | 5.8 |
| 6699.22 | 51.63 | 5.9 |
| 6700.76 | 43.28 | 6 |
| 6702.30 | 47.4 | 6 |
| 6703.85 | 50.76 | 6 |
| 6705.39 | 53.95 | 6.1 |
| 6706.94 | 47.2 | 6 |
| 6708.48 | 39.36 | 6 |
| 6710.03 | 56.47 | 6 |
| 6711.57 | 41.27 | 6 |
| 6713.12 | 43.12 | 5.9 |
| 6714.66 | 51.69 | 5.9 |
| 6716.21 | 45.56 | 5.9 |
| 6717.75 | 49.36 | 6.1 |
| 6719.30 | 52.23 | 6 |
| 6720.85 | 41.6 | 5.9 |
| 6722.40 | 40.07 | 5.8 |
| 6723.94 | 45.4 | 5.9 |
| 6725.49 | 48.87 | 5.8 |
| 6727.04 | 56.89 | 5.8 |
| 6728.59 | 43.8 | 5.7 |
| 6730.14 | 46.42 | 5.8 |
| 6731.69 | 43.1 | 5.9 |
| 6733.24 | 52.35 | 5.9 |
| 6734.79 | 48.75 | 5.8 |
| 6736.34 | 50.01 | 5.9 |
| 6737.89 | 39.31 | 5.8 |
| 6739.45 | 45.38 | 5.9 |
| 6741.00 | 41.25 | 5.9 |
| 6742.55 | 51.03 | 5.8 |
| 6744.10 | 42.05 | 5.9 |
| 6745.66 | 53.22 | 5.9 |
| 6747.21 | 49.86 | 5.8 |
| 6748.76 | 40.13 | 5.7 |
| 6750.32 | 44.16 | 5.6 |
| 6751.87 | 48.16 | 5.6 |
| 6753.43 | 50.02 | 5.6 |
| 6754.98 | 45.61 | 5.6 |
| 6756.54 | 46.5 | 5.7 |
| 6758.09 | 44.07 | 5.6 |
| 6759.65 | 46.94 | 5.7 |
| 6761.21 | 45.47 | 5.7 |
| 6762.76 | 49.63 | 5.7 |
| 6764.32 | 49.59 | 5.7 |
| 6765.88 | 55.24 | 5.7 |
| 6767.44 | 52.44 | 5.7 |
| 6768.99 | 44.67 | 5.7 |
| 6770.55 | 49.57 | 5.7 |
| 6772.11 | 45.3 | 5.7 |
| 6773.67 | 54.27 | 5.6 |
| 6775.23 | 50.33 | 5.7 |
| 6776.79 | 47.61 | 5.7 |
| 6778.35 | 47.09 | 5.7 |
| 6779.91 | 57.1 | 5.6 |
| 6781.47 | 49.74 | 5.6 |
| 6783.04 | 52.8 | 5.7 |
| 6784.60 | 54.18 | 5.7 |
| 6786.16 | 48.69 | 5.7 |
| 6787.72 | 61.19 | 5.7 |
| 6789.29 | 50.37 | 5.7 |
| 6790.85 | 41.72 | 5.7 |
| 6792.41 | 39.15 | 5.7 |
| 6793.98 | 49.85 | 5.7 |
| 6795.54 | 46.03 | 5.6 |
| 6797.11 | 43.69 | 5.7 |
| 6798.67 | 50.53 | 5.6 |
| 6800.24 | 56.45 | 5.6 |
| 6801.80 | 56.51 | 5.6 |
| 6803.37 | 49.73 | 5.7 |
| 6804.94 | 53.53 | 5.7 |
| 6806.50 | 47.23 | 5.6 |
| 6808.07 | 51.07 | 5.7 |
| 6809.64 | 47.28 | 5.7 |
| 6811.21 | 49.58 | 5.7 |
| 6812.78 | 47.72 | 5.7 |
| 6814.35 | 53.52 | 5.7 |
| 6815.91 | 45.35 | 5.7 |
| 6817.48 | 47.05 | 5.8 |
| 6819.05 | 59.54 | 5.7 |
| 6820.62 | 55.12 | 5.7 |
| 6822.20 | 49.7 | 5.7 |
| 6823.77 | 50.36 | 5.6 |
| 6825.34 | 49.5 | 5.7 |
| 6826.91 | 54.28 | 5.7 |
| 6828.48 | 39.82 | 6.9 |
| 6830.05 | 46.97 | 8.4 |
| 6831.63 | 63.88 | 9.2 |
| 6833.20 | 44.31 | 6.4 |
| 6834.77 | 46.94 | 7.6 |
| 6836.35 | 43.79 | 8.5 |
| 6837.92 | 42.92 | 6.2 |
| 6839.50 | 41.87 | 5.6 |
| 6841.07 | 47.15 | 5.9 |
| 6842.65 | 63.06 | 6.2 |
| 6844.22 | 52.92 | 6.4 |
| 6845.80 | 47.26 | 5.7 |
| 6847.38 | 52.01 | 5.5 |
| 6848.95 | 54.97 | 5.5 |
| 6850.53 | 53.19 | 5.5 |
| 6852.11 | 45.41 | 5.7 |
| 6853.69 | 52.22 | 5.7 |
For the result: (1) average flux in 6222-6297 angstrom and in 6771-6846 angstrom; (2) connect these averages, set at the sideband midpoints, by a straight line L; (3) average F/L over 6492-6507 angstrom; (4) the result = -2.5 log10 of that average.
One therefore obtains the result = 0.15 mag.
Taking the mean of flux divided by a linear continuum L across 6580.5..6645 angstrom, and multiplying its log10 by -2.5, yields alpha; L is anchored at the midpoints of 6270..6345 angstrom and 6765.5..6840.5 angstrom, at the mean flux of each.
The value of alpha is 0.09 mag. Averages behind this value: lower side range 46.2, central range 44.3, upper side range 49.7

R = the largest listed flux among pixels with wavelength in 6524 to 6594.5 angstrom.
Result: 63.88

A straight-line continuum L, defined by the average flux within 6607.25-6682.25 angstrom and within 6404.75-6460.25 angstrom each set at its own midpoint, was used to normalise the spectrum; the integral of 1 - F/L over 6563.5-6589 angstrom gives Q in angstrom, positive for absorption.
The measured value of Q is -1.6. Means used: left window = 44.2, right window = 45.7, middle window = 48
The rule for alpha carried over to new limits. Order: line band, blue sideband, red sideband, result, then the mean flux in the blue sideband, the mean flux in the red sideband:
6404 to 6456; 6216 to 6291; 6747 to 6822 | 0.050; 44.6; 49.4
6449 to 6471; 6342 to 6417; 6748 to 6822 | 0.029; 46.7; 49.4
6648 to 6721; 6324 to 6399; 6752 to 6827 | 0.038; 45.5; 49.8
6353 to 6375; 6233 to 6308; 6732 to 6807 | -0.036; 45.1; 48.7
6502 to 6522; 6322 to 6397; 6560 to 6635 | 0.098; 45.5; 46.3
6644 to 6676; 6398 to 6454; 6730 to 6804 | -0.014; 45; 48.5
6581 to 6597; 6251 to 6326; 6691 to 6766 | 0.068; 46.1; 46.9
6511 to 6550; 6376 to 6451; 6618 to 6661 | -0.061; 45.2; 45.6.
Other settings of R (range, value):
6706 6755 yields 56.89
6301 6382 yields 58.96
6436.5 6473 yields 56.42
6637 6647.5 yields 52.65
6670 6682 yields 50.06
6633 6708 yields 60.28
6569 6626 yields 56.46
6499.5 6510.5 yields 49.6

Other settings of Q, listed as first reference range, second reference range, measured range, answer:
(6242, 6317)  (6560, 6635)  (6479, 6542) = 1.0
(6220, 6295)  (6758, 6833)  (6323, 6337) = -0.7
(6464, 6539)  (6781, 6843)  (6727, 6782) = 1.2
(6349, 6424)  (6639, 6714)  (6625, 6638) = 0.8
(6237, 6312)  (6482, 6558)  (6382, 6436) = -2.4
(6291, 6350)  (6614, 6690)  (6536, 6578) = -4.4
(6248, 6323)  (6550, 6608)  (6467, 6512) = 2.0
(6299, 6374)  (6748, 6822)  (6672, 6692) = 1.3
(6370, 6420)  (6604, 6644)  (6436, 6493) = 1.8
